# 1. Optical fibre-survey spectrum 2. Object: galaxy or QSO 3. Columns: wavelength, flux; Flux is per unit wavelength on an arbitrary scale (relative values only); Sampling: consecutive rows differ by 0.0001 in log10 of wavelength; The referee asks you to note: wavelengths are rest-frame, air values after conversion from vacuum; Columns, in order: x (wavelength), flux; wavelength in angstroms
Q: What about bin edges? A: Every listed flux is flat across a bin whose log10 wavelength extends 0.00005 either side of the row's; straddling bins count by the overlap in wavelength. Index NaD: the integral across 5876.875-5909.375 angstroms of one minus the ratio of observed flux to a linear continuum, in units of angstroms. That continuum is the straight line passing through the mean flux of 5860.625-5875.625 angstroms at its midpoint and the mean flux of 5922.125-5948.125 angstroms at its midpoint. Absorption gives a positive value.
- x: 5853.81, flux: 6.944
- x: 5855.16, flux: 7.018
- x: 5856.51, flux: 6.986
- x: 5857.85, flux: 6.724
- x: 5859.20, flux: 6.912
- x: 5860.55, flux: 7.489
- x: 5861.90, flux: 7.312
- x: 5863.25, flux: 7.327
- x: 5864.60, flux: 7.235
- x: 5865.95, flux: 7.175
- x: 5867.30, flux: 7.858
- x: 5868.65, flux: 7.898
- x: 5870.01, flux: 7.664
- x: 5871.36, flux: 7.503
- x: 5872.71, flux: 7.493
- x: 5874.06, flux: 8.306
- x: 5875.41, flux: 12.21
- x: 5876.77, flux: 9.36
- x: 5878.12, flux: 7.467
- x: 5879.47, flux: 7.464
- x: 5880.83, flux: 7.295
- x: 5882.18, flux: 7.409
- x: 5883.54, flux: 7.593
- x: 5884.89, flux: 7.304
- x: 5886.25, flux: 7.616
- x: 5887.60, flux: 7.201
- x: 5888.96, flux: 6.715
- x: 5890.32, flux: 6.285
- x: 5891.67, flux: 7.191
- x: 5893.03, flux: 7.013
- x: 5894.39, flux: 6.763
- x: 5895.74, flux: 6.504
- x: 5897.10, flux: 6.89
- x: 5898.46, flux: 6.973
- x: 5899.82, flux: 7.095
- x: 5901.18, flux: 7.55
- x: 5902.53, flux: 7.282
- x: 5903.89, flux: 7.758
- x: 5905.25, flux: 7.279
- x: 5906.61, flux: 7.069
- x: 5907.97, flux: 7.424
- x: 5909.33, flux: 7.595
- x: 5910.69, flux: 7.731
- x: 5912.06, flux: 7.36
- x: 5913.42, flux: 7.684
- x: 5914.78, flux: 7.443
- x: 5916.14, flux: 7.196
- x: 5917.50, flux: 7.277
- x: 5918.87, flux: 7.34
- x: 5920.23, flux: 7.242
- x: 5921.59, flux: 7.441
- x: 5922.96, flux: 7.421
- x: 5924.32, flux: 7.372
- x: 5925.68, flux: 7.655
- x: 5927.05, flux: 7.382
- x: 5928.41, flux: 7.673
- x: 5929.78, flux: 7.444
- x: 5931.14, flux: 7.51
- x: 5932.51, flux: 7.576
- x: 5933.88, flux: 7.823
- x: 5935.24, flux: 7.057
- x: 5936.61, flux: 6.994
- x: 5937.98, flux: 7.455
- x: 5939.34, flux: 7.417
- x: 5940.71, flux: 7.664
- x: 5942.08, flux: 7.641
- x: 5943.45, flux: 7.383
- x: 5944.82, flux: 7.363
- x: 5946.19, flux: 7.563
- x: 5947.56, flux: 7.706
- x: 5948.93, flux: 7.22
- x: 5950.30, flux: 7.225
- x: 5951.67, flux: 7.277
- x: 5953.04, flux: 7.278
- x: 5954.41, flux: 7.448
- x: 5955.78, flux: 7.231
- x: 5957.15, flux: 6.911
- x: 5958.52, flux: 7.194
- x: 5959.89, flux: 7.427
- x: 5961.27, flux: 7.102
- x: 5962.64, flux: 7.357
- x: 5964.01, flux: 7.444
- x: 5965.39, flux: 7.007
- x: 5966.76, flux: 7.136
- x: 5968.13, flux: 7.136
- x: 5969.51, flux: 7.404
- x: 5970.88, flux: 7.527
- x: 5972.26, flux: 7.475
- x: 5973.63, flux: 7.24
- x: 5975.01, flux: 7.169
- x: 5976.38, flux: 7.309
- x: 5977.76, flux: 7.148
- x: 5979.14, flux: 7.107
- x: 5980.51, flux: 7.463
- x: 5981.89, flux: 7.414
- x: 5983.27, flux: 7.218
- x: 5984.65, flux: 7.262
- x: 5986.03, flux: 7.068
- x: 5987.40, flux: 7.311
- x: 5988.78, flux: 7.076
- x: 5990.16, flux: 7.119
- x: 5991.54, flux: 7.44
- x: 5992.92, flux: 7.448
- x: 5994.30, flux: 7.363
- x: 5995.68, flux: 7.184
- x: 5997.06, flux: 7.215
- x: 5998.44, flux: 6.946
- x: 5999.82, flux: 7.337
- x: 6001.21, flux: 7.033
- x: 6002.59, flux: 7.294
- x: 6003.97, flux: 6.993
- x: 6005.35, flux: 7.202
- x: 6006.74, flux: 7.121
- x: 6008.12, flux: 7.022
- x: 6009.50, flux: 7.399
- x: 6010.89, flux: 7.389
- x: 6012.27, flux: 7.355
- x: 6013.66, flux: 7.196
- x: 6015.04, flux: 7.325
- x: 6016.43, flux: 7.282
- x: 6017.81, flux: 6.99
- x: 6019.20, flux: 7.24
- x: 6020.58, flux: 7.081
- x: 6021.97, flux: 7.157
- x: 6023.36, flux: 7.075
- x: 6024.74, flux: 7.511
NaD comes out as 2.0 angstroms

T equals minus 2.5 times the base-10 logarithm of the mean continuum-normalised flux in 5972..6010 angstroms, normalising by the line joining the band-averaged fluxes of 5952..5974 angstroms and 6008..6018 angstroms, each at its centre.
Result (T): 0.01 mag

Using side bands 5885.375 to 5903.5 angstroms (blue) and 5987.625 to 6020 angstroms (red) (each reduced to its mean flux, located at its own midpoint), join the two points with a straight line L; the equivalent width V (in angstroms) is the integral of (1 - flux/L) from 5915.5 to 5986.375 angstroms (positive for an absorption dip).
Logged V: -2.2 angstroms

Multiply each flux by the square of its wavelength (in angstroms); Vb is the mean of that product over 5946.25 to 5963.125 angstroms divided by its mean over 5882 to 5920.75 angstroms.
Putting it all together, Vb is 1.03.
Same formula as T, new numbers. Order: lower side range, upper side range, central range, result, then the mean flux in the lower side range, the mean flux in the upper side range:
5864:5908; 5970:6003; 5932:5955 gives -0.007 mag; 7.51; 7.26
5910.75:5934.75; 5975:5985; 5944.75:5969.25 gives 0.010 mag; 7.46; 7.27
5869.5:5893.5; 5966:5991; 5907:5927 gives 0.018 mag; 7.73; 7.26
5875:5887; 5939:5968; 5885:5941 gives 0.065 mag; 8.09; 7.33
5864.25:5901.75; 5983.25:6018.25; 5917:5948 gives -0.007 mag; 7.54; 7.22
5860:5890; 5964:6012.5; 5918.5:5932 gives 0.010 mag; 7.75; 7.24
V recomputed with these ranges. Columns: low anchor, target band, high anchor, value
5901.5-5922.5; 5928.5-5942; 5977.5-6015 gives -0.2 angstroms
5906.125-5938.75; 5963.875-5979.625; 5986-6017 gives 0.1 angstroms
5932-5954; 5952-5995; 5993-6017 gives 0.3 angstroms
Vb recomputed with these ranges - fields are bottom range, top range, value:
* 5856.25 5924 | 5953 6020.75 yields 1.00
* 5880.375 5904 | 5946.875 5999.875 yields 1.05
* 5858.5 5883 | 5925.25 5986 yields 0.96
